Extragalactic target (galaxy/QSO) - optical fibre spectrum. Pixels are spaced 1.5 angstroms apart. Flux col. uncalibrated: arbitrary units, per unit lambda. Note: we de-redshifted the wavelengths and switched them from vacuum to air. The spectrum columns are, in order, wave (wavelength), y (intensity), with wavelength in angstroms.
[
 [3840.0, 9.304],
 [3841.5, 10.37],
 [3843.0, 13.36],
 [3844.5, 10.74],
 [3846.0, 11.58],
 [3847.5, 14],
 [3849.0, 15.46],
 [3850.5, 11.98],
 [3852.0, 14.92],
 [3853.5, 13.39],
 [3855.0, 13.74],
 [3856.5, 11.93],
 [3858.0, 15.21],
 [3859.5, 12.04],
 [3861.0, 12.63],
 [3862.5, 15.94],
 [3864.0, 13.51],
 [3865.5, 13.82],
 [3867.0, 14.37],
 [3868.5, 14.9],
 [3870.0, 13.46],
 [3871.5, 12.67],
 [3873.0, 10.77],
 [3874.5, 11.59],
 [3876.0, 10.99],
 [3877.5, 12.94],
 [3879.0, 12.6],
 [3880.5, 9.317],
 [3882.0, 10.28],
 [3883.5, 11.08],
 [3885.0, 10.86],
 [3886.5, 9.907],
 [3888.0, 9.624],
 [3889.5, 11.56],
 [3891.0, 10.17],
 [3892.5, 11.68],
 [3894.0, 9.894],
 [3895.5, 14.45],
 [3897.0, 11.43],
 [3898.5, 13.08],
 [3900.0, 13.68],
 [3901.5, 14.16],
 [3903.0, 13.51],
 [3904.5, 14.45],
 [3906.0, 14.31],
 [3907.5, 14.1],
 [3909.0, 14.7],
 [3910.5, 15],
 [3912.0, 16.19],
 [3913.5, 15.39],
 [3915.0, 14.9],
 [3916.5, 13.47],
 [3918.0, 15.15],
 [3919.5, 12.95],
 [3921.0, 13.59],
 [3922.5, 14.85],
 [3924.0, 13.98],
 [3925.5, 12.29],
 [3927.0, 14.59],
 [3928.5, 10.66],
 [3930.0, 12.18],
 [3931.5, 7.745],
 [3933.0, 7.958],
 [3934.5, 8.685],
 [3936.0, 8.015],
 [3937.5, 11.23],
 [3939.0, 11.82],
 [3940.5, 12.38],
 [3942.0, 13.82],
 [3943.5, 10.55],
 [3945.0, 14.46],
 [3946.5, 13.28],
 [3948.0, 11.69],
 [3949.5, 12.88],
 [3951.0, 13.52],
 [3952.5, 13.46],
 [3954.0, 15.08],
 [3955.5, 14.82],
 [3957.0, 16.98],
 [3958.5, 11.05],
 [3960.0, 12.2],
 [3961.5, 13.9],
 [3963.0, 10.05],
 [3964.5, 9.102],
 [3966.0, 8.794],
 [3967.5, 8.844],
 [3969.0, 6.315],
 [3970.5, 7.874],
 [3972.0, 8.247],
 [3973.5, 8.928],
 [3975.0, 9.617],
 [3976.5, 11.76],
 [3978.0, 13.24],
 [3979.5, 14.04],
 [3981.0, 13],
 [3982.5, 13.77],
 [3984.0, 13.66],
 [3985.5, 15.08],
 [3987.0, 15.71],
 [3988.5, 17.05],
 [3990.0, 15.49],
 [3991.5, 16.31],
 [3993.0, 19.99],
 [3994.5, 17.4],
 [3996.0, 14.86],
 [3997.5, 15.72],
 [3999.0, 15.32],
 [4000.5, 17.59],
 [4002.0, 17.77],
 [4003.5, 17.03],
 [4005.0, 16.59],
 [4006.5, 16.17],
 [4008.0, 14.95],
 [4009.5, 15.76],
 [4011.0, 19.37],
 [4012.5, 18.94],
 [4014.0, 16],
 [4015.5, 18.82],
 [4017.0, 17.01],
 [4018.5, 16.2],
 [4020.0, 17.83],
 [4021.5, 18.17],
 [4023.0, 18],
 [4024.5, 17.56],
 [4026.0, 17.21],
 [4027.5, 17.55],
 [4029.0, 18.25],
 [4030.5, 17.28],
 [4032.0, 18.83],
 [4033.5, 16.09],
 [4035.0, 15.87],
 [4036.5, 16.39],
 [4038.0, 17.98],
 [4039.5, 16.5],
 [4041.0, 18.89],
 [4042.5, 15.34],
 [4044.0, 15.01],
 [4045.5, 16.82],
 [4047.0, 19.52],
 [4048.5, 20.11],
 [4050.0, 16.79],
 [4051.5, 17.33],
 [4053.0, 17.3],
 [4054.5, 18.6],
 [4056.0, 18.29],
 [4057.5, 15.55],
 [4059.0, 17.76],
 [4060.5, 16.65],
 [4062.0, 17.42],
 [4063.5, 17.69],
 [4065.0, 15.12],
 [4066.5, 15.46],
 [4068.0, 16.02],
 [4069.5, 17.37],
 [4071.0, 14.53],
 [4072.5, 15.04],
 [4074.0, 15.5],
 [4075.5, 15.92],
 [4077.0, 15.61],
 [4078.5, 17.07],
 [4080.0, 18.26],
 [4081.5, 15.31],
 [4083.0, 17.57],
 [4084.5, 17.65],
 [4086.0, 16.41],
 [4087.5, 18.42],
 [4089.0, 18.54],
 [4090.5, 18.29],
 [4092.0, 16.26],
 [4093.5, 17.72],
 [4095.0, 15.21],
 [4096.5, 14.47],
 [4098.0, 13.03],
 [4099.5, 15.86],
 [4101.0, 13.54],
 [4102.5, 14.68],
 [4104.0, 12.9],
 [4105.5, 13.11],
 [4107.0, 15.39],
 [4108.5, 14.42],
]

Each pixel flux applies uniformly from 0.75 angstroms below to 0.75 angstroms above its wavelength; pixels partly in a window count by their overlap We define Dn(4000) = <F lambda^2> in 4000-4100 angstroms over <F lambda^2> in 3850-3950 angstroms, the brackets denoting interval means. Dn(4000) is 1.4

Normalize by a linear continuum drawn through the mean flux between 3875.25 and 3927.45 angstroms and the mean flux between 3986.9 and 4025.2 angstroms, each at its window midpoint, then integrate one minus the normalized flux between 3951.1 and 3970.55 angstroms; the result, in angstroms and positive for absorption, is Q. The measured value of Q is 4.6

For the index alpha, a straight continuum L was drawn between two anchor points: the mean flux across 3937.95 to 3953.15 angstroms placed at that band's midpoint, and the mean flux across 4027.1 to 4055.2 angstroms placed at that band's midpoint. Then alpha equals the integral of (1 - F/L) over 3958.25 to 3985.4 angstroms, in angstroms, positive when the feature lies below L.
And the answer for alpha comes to 6.1 angstroms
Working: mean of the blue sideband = 12.8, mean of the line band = 10.9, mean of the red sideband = 17.4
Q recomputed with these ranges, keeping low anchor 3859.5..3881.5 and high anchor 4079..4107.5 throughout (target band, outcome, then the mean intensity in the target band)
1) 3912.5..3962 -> 3.57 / 12.7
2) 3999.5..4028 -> -4.74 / 17.3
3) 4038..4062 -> -3.23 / 17.4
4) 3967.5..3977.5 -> 3.74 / 8.91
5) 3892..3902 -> 0.41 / 12.6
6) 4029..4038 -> -1.20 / 17.1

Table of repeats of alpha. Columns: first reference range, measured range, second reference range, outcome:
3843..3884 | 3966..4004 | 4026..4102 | 4.0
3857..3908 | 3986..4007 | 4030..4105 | -2.3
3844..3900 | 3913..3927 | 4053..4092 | -0.6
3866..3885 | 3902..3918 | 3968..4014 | -2.3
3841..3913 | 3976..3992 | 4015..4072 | 1.2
